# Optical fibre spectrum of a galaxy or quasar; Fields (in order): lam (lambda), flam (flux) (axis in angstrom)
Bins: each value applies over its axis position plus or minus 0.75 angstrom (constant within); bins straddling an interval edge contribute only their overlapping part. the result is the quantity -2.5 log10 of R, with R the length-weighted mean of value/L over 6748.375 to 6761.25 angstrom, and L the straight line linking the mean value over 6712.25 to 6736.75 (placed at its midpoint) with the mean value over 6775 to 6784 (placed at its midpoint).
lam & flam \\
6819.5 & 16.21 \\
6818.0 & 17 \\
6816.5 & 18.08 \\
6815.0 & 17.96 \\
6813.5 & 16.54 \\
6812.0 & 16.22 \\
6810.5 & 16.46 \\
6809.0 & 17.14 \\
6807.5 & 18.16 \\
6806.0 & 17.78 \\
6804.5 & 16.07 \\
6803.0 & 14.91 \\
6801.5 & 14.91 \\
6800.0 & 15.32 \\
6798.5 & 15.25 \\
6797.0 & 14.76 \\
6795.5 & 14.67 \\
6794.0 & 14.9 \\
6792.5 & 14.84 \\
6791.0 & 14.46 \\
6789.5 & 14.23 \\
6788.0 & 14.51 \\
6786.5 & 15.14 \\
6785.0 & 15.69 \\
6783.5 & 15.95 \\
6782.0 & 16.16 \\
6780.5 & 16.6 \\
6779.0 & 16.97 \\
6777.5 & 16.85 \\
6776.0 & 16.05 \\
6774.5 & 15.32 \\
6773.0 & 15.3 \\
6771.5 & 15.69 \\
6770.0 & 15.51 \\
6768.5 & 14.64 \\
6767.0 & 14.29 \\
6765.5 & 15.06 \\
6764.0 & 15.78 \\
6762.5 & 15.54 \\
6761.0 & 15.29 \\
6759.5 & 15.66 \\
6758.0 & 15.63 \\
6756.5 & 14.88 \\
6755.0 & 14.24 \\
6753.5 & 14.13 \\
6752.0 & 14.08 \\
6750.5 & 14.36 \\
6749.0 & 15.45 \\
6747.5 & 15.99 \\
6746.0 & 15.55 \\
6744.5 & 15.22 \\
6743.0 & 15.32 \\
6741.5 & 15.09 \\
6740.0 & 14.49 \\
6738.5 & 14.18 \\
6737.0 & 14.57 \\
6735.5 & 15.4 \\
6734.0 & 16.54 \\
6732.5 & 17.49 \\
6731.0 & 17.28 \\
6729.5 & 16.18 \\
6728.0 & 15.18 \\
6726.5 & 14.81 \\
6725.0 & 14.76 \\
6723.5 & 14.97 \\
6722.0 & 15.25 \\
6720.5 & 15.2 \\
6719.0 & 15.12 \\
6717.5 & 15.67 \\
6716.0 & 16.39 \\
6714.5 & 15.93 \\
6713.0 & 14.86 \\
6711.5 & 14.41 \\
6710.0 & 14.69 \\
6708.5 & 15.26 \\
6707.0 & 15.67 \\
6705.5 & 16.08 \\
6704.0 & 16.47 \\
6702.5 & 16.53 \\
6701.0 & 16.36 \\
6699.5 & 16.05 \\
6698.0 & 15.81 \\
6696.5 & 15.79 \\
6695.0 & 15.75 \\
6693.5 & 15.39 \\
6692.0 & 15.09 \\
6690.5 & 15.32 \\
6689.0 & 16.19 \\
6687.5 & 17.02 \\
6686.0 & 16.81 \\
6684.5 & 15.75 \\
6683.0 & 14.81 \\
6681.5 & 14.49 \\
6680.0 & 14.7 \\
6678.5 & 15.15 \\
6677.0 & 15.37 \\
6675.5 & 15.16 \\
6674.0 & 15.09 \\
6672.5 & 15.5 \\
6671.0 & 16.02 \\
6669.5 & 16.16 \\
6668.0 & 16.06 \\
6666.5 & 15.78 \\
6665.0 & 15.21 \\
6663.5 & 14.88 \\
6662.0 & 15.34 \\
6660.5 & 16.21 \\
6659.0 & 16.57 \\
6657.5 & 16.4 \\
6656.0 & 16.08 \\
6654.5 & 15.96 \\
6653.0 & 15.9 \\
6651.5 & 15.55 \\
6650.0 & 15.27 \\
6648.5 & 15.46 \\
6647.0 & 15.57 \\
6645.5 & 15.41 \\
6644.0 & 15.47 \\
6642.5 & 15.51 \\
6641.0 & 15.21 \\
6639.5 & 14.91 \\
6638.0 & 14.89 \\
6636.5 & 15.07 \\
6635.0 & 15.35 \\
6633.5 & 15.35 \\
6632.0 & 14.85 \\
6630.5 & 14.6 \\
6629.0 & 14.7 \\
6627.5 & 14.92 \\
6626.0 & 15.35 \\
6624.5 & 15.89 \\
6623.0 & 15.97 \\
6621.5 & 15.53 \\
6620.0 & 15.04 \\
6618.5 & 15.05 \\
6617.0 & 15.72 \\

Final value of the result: 0.09 mag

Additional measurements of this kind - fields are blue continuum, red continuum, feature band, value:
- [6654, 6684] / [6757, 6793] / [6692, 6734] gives -0.012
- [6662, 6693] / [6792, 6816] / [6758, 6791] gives 0.027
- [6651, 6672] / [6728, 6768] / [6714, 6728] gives 0.010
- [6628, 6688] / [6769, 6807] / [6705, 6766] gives 0.014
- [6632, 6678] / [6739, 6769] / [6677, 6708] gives -0.028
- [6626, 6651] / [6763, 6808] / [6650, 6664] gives -0.045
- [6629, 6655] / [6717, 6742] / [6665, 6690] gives -0.019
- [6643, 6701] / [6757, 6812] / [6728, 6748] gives 0.000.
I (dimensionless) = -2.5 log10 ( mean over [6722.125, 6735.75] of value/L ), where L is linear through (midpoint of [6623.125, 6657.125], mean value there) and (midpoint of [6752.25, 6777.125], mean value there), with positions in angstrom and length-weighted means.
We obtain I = -0.042 mag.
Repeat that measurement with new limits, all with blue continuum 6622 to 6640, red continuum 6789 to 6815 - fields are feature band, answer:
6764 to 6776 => 0.03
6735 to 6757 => 0.05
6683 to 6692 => -0.04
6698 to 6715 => -0.02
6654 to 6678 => -0.03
